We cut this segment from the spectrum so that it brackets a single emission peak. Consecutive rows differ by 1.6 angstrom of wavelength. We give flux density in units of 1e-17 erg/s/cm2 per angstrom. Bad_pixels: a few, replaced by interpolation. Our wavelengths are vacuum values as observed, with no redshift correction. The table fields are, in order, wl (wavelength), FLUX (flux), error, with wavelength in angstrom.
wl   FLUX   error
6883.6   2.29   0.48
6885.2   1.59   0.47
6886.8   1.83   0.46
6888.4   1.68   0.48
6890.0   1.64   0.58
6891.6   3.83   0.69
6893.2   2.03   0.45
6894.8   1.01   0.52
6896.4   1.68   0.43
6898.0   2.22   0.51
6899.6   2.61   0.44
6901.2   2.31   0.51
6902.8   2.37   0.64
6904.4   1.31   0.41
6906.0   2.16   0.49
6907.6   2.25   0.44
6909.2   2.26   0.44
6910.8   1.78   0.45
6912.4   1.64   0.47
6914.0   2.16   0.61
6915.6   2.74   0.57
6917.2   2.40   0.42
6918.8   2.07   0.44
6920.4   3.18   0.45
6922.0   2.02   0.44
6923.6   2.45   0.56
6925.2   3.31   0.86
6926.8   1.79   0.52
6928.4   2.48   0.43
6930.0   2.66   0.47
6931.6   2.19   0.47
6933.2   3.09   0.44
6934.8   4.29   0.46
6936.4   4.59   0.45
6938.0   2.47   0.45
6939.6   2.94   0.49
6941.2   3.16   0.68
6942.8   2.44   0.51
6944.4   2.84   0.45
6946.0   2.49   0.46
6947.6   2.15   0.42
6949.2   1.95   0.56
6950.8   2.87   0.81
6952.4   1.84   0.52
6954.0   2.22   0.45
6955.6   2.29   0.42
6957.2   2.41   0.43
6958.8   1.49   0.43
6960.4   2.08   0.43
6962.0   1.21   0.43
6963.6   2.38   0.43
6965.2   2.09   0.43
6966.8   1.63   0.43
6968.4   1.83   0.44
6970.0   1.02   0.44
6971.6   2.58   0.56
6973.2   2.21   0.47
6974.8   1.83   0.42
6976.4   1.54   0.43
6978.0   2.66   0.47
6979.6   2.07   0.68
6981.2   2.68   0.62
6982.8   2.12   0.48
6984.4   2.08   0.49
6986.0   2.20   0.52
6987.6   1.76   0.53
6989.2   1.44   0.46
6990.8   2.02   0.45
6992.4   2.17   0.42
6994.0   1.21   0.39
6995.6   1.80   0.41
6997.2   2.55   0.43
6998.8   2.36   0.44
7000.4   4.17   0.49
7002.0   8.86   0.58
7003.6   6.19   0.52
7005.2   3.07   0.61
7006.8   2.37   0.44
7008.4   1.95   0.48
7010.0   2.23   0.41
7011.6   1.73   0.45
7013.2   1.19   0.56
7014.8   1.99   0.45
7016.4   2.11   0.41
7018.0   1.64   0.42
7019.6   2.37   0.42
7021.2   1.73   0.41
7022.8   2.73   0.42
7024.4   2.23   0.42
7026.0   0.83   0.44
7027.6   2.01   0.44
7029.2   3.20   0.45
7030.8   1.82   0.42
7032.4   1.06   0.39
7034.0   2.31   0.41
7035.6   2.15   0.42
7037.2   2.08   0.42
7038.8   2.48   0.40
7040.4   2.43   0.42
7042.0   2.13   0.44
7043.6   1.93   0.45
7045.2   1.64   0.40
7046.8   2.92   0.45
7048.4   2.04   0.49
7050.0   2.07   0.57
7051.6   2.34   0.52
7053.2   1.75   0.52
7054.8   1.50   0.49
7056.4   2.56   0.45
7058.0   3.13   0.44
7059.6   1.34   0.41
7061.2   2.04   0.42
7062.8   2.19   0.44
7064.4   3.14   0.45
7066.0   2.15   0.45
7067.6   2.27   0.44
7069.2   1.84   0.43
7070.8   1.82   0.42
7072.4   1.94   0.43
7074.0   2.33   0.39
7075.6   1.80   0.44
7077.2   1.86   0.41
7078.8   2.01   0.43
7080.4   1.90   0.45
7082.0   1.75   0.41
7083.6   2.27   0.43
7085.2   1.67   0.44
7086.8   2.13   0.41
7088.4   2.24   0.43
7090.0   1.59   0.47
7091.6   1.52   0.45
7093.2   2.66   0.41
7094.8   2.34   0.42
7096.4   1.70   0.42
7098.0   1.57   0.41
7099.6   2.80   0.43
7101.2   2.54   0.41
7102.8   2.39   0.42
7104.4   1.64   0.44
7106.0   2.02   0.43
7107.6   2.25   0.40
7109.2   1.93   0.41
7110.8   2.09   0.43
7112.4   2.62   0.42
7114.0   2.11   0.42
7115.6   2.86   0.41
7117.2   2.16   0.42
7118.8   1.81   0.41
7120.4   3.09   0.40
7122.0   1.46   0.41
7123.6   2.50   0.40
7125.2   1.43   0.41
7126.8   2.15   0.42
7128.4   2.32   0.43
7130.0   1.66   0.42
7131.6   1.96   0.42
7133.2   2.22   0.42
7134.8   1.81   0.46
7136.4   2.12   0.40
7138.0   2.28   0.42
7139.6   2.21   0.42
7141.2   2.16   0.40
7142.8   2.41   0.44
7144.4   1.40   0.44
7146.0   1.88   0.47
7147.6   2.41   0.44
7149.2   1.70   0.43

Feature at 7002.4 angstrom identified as [O III] 5007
